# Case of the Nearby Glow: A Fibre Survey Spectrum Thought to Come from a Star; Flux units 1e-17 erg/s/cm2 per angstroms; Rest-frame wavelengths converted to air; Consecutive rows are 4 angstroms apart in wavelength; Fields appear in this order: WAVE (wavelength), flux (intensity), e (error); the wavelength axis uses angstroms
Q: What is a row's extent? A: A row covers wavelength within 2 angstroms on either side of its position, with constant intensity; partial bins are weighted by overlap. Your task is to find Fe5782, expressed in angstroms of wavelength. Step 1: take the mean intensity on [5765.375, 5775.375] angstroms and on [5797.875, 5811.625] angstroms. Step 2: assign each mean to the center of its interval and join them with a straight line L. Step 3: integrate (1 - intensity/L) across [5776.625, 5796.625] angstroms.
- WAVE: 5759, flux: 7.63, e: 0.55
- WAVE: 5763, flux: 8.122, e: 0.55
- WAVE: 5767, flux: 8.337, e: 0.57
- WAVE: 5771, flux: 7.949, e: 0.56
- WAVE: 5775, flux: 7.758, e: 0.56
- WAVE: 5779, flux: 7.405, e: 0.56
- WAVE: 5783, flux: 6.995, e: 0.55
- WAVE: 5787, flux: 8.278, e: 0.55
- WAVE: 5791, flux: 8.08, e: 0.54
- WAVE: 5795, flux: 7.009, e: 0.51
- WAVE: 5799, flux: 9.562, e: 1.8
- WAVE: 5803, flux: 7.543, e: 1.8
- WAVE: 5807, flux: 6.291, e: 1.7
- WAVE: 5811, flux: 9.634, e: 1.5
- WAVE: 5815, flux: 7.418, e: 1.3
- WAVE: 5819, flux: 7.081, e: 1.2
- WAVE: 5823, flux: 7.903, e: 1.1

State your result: 1.2 angstroms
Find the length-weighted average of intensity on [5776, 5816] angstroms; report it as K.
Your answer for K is 7.83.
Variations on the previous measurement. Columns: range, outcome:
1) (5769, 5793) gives 7.74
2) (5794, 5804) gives 8.19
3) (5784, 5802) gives 8.13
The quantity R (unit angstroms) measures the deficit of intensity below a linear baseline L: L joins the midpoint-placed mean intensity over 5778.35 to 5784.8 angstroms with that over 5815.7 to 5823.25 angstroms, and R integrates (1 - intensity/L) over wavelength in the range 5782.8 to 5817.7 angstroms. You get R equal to -3.0 angstroms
